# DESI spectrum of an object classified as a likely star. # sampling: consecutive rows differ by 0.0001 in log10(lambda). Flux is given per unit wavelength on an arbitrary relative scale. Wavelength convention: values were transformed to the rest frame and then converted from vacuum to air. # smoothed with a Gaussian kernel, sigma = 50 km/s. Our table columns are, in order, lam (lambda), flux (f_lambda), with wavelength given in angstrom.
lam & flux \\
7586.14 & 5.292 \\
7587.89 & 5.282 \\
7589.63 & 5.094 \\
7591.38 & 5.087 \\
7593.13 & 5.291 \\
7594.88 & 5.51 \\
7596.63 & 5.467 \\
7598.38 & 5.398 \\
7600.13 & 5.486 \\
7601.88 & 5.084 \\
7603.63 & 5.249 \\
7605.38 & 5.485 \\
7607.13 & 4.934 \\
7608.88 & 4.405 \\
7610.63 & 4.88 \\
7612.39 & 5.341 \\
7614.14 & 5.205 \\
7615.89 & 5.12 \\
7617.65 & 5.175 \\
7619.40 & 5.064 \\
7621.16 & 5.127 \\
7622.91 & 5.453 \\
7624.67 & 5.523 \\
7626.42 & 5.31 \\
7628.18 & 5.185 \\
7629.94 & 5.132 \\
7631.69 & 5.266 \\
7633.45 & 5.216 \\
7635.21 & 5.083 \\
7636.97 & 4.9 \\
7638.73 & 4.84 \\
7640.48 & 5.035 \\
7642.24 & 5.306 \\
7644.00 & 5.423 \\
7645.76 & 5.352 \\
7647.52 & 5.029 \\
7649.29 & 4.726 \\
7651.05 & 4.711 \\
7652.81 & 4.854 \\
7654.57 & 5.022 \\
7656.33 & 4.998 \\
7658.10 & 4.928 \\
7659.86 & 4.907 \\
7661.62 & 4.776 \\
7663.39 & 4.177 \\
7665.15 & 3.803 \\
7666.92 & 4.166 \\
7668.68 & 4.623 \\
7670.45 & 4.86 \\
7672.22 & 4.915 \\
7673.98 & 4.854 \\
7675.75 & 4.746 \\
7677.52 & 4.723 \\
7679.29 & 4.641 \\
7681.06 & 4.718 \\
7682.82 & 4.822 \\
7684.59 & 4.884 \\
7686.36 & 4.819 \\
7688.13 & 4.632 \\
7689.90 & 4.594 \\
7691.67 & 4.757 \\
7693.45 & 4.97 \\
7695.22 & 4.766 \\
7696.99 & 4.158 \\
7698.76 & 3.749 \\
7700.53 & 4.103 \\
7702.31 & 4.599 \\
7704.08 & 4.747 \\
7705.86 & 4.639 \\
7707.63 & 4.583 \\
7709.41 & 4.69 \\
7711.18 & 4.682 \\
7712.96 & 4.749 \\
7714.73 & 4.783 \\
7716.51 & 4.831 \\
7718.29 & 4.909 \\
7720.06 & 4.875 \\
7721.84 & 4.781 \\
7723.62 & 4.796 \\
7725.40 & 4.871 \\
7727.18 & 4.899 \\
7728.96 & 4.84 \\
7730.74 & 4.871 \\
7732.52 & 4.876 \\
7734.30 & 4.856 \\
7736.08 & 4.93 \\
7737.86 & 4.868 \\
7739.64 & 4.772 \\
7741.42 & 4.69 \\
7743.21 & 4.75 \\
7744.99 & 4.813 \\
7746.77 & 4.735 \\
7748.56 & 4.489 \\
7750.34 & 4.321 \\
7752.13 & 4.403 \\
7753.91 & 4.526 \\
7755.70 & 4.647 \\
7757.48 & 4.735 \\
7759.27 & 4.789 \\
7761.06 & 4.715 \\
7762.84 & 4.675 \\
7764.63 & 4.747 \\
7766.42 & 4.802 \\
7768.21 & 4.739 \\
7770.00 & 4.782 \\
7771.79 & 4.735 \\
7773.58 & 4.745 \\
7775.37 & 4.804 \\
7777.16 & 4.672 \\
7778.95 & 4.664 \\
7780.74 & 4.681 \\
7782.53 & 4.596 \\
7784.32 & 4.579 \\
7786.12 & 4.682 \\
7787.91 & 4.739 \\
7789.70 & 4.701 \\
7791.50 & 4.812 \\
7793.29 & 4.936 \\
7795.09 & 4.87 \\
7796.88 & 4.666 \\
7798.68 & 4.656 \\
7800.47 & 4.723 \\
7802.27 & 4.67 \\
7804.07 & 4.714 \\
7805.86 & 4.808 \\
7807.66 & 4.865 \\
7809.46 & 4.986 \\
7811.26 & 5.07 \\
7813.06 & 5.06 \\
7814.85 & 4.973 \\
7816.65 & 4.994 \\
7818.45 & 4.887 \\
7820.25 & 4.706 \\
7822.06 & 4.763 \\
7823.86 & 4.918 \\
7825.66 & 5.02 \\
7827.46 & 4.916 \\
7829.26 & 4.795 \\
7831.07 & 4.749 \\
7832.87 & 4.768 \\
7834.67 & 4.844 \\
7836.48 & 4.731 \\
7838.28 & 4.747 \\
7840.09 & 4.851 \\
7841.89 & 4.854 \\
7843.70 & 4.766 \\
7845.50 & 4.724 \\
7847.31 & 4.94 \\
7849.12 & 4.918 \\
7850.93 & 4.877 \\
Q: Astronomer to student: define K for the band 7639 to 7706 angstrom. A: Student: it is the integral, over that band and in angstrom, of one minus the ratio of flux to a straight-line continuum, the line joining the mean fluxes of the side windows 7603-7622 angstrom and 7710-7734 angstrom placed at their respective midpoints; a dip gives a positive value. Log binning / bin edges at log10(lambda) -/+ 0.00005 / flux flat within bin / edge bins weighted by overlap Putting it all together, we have 3.0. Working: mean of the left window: 5.09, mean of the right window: 4.83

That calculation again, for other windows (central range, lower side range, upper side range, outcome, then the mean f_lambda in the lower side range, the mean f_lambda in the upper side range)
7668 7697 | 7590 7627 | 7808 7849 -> 2.0 angstrom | 5.22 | 4.87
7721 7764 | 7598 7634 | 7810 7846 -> 2.2 angstrom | 5.19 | 4.86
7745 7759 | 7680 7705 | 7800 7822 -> 0.5 angstrom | 4.59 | 4.87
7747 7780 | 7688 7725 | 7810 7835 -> 0.7 angstrom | 4.64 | 4.89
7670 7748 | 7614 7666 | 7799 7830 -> 3.6 angstrom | 5.02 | 4.87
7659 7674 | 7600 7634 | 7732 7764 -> 1.3 angstrom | 5.18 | 4.7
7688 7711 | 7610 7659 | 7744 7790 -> 1.7 angstrom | 5.11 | 4.67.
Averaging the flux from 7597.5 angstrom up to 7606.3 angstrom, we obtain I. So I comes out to 5.34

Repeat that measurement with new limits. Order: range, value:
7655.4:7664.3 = 4.76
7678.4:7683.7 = 4.73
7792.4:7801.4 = 4.77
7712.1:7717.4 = 4.79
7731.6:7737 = 4.89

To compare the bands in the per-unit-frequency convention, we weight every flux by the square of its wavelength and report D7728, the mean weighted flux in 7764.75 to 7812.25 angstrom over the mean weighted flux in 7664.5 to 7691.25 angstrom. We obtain 1.05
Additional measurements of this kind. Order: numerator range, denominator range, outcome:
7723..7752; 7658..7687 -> 1.04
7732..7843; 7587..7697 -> 0.99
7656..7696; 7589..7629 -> 0.92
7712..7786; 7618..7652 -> 0.95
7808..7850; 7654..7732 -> 1.08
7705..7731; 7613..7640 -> 0.95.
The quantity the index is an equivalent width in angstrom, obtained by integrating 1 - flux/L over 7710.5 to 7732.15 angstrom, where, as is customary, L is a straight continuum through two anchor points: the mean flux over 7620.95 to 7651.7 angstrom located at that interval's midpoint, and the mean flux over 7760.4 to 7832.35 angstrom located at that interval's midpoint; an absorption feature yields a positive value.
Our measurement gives 0.6 angstrom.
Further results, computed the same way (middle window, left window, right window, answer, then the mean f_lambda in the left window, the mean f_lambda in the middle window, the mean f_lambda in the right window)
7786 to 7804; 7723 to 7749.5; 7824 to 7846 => 0.2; 4.8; 4.75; 4.82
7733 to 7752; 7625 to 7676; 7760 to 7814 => 0.4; 4.91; 4.71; 4.76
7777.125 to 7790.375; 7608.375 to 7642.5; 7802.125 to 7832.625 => 0.7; 5.13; 4.67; 4.88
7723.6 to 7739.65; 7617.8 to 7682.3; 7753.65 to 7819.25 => -0.1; 4.93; 4.87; 4.77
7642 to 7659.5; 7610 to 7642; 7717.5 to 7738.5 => 0.2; 5.16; 5.02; 4.87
